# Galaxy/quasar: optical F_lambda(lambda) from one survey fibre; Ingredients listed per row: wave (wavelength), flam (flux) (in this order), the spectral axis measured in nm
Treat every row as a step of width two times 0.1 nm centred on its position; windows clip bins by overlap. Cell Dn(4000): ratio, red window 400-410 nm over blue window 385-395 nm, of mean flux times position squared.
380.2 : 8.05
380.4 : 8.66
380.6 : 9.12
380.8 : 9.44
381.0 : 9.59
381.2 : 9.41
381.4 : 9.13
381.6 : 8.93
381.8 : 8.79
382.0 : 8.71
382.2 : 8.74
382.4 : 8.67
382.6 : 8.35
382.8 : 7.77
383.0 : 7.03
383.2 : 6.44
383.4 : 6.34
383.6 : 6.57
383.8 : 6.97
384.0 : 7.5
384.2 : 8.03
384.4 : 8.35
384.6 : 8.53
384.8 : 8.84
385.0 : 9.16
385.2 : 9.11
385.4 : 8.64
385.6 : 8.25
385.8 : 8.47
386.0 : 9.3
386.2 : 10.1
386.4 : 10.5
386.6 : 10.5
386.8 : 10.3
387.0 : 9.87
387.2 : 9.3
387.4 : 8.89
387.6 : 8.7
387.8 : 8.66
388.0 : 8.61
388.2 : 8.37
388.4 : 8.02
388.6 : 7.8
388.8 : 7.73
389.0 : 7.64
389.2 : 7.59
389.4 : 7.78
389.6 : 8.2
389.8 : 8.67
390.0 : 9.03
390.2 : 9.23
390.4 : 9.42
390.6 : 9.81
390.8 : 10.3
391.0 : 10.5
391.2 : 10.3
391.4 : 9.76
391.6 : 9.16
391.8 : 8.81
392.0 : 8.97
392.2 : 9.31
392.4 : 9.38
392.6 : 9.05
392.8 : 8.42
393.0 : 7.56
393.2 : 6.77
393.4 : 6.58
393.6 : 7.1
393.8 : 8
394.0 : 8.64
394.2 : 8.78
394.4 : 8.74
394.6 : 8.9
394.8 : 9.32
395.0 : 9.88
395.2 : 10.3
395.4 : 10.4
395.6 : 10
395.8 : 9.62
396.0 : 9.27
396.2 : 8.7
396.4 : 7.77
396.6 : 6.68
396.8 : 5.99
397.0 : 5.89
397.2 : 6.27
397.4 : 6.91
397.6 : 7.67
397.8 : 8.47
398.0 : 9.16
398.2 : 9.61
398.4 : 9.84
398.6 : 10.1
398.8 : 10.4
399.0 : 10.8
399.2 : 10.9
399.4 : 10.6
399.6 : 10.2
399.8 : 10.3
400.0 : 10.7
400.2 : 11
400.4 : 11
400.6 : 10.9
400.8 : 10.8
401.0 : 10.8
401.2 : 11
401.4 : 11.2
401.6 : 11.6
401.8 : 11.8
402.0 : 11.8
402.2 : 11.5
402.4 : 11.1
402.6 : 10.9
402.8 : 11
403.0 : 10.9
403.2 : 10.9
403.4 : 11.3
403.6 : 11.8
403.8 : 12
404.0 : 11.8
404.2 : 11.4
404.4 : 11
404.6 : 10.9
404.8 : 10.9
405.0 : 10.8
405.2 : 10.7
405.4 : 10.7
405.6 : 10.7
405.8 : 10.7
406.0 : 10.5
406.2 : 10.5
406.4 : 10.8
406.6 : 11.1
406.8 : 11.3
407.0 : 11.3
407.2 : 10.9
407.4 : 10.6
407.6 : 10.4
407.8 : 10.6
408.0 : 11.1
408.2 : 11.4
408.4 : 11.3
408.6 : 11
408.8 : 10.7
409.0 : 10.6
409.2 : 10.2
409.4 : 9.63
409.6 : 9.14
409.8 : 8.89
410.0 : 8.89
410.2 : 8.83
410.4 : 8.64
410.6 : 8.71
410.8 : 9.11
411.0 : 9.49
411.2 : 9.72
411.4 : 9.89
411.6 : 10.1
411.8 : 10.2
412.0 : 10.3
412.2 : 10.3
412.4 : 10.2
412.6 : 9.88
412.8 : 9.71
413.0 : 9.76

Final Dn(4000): 1.3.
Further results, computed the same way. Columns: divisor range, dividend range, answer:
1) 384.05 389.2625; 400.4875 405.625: 1.38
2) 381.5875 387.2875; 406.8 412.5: 1.34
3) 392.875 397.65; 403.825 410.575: 1.37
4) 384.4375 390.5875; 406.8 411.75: 1.27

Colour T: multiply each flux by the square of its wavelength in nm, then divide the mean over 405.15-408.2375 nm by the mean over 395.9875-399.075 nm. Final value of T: 1.4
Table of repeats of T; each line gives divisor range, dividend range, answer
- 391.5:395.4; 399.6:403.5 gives 1.33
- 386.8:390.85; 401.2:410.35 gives 1.35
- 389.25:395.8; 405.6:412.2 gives 1.23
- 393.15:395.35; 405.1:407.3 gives 1.35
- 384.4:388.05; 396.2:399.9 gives 1.01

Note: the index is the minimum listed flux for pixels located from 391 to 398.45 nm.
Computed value 5.89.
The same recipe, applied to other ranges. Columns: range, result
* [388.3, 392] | 7.59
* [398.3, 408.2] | 9.84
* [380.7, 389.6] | 6.34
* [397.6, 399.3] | 7.67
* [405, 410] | 8.89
